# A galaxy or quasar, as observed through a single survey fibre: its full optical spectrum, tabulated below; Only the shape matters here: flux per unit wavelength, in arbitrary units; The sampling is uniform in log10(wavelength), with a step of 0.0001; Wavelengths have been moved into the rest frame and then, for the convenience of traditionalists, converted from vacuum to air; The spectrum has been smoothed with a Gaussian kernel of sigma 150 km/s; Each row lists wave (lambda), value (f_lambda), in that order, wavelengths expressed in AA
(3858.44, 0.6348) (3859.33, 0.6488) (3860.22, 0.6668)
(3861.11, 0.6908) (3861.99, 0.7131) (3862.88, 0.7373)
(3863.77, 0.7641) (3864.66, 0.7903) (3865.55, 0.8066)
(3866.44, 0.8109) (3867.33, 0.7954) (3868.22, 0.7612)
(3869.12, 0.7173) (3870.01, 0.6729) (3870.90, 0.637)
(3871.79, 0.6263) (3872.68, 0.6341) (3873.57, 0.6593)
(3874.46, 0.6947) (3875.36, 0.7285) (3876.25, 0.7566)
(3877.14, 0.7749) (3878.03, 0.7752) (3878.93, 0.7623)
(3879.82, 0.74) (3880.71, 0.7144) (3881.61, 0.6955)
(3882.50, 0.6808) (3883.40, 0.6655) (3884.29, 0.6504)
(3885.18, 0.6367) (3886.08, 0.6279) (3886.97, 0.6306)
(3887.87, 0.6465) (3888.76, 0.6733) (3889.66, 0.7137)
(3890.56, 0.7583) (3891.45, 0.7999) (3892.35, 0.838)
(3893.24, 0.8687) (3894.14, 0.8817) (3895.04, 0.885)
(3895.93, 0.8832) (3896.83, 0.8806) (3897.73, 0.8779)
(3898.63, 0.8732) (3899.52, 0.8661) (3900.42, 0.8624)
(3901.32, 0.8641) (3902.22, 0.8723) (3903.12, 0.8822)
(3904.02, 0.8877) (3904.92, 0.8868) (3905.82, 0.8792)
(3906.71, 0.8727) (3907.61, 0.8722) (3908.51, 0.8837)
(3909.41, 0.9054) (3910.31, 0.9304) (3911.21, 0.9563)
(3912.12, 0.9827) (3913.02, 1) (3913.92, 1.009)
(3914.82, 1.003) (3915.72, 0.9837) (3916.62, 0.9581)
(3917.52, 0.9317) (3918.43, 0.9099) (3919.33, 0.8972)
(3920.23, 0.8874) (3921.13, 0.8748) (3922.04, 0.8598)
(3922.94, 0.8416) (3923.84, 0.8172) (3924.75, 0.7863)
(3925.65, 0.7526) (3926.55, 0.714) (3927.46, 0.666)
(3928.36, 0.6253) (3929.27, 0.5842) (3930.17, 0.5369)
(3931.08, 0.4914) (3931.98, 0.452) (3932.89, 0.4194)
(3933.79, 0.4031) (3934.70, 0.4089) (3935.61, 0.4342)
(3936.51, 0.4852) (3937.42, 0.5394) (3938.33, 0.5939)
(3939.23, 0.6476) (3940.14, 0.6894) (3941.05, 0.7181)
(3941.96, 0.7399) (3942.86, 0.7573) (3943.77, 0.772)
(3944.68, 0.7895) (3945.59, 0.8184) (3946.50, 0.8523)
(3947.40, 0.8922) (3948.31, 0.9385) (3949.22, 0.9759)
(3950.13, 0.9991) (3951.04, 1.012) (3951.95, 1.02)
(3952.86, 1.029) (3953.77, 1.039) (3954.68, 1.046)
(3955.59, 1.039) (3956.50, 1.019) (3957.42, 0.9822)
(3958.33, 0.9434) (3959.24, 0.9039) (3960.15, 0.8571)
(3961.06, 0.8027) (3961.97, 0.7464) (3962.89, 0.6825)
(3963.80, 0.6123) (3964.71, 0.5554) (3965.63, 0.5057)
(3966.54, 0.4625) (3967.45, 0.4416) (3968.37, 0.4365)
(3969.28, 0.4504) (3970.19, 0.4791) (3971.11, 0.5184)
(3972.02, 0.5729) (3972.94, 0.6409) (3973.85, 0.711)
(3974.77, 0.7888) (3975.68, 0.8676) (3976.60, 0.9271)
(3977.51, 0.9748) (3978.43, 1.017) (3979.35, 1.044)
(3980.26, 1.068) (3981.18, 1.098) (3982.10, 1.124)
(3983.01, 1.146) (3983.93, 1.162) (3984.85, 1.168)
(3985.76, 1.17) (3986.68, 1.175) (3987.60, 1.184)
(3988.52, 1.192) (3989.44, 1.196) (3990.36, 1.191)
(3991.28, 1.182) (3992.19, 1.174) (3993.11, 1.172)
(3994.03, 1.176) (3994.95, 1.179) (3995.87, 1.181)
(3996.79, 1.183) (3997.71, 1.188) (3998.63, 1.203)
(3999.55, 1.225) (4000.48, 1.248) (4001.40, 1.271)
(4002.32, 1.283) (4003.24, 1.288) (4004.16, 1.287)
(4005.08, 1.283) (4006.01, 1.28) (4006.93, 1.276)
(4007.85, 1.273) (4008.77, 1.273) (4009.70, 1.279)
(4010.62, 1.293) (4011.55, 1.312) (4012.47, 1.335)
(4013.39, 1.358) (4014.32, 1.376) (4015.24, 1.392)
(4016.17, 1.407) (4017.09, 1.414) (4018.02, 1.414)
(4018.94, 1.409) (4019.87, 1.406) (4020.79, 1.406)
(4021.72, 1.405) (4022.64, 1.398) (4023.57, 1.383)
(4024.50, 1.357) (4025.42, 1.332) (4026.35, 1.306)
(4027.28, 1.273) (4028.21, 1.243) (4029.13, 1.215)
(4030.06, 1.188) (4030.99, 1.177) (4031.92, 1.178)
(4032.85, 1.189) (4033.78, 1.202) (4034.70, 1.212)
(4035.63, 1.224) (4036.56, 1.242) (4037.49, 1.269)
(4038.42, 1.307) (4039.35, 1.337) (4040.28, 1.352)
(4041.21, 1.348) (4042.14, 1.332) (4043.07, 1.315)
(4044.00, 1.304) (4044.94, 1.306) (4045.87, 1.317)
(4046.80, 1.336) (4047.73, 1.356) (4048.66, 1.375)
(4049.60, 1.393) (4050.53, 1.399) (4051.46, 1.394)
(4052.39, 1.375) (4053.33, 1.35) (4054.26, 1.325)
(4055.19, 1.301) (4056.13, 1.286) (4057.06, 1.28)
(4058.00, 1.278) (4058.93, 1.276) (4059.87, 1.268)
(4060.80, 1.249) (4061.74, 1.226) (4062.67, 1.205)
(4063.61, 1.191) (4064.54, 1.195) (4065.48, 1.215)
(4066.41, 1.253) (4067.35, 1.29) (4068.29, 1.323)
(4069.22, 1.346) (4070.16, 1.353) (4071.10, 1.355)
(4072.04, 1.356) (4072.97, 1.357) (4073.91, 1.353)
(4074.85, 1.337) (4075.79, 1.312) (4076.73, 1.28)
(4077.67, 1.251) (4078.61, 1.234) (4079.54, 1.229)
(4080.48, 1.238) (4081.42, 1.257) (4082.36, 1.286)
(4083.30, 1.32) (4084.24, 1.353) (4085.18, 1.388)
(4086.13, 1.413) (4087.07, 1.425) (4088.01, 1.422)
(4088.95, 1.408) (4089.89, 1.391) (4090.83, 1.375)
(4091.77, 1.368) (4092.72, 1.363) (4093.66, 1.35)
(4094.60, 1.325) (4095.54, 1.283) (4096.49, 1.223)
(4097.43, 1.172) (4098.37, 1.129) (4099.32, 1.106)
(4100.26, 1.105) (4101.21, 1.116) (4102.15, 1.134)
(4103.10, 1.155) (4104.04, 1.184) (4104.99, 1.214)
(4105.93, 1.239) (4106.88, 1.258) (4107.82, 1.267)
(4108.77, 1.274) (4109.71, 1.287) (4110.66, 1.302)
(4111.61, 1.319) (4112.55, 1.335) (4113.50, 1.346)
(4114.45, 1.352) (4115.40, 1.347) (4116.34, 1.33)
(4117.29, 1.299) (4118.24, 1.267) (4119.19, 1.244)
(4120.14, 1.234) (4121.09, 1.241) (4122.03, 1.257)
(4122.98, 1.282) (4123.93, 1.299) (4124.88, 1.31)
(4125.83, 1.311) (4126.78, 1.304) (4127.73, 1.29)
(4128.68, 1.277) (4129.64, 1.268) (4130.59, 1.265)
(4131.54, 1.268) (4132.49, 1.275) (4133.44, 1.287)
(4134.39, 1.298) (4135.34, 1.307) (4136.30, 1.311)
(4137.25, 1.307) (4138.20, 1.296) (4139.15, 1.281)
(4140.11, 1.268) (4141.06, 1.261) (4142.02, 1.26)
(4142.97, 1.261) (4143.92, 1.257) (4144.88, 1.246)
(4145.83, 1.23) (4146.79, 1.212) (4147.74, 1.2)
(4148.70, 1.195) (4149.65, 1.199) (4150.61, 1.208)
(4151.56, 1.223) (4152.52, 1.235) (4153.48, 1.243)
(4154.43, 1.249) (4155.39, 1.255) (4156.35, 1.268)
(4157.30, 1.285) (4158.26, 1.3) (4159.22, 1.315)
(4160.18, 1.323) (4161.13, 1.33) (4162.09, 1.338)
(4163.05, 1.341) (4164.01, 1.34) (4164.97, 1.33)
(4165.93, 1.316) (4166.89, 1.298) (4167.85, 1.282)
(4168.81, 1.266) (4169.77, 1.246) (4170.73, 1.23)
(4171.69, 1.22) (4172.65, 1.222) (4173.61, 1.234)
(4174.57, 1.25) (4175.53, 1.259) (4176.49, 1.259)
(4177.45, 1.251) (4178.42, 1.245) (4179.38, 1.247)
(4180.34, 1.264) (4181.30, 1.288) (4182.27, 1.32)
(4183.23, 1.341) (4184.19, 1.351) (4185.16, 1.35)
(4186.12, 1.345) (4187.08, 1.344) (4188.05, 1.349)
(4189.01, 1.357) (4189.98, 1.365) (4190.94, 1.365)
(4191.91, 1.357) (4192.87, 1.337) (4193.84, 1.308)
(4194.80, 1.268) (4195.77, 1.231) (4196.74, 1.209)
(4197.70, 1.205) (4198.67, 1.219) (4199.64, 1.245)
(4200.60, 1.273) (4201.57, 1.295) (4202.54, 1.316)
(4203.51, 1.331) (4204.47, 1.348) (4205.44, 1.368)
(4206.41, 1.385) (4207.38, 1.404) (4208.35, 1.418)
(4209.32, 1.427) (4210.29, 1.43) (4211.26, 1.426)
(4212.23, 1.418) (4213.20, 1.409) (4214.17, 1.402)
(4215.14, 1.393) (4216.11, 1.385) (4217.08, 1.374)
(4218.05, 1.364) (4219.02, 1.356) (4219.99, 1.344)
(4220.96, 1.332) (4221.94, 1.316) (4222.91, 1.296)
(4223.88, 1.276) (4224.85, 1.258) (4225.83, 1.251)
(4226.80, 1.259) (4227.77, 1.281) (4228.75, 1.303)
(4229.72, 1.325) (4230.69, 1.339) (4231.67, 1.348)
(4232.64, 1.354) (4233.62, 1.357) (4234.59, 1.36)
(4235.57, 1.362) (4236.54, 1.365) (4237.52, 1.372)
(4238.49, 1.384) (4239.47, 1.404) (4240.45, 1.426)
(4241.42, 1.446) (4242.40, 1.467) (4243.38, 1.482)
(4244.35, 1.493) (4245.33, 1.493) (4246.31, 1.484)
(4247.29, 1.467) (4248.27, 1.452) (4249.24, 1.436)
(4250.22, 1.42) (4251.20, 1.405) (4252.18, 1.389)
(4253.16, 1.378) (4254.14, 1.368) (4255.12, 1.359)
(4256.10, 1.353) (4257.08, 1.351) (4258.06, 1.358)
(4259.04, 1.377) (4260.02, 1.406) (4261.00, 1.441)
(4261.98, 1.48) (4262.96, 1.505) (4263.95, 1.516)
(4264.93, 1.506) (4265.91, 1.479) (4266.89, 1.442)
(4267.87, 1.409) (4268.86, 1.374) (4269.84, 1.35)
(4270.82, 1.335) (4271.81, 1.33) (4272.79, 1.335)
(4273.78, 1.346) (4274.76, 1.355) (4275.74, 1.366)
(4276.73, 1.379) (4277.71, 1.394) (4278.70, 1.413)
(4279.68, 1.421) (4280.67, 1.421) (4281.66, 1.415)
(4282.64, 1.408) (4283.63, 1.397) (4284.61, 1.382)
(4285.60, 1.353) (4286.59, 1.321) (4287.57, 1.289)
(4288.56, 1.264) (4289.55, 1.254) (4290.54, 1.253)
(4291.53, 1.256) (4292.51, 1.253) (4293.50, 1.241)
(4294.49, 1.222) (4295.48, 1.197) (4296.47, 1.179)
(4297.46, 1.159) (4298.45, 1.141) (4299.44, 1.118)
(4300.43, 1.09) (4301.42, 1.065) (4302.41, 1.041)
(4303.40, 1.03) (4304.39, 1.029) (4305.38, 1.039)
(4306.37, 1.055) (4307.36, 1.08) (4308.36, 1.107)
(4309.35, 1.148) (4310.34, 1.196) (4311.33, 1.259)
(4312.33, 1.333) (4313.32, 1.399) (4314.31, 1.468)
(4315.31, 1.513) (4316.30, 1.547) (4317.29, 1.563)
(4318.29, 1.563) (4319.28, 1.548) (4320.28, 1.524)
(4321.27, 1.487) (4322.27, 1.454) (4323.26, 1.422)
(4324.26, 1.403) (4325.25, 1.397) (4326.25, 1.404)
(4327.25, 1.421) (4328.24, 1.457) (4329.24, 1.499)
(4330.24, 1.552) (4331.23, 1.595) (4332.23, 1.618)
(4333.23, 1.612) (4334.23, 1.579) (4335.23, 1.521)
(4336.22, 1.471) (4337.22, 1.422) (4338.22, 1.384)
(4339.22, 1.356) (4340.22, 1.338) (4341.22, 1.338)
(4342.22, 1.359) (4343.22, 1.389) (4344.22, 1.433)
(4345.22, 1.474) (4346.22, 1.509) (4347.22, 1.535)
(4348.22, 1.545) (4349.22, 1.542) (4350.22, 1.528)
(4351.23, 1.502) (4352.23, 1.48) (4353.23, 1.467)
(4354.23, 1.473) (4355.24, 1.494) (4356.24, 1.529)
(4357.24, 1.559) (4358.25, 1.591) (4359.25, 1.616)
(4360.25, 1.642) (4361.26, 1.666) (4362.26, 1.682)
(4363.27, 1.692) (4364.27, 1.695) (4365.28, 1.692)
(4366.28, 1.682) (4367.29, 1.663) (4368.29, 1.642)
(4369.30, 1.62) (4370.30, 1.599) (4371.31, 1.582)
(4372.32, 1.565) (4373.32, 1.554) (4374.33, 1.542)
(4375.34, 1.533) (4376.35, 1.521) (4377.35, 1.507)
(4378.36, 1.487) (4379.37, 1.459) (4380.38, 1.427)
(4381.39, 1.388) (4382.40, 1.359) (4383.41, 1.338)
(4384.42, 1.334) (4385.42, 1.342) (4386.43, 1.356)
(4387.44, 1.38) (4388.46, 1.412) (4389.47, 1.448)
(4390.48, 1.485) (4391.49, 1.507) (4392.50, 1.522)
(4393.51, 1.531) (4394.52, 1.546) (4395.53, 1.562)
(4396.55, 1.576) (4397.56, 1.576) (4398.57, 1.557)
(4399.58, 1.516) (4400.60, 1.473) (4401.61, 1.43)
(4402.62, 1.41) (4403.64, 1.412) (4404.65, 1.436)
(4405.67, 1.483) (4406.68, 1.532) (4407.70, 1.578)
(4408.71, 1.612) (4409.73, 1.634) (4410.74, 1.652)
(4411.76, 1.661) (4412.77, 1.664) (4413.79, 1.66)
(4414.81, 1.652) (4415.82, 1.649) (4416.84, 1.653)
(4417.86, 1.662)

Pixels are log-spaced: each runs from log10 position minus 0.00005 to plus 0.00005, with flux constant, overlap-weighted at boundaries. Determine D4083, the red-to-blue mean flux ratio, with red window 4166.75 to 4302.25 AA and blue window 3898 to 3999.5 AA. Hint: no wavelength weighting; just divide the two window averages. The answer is 1.55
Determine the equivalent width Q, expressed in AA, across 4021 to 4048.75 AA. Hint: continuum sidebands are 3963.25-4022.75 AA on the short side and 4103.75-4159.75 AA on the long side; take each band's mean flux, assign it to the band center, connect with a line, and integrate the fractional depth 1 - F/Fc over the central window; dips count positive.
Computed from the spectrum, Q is -3.5 AA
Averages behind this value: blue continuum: 1.09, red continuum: 1.27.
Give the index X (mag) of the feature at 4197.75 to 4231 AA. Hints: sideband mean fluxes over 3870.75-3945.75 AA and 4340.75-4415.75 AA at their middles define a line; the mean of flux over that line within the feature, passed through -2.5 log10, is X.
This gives -0.07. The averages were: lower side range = 0.761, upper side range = 1.53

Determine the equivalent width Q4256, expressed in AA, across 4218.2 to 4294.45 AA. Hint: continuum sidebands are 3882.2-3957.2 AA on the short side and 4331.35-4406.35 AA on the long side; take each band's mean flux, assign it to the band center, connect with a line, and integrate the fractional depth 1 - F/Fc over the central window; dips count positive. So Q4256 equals -2.4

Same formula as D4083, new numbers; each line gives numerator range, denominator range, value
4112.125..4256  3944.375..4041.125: 1.21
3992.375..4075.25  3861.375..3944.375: 1.71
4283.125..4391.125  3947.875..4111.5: 1.20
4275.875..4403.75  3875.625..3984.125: 1.80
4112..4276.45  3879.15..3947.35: 1.73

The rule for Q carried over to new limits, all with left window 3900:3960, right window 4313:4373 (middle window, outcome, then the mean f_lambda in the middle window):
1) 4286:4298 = 1.6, 1.24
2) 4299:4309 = 2.7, 1.07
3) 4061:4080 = -4.0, 1.28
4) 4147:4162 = -0.7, 1.26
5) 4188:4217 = -1.3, 1.34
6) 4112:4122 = -1.4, 1.3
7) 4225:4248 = -0.7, 1.38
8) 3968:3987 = 0.4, 0.883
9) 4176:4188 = -0.5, 1.3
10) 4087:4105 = -2.6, 1.26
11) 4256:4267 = -0.4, 1.44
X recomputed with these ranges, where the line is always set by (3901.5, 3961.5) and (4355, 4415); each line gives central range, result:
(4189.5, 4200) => -0.041 mag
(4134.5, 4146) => -0.114 mag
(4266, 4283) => -0.018 mag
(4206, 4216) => -0.121 mag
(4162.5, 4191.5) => -0.077 mag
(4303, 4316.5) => 0.161 mag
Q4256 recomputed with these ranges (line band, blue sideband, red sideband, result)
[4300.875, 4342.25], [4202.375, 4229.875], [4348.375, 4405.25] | 2.60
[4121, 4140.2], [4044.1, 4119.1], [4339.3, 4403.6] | 0.62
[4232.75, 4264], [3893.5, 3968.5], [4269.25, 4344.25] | -3.90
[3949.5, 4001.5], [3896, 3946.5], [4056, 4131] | -0.57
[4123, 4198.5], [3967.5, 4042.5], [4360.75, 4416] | 2.22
